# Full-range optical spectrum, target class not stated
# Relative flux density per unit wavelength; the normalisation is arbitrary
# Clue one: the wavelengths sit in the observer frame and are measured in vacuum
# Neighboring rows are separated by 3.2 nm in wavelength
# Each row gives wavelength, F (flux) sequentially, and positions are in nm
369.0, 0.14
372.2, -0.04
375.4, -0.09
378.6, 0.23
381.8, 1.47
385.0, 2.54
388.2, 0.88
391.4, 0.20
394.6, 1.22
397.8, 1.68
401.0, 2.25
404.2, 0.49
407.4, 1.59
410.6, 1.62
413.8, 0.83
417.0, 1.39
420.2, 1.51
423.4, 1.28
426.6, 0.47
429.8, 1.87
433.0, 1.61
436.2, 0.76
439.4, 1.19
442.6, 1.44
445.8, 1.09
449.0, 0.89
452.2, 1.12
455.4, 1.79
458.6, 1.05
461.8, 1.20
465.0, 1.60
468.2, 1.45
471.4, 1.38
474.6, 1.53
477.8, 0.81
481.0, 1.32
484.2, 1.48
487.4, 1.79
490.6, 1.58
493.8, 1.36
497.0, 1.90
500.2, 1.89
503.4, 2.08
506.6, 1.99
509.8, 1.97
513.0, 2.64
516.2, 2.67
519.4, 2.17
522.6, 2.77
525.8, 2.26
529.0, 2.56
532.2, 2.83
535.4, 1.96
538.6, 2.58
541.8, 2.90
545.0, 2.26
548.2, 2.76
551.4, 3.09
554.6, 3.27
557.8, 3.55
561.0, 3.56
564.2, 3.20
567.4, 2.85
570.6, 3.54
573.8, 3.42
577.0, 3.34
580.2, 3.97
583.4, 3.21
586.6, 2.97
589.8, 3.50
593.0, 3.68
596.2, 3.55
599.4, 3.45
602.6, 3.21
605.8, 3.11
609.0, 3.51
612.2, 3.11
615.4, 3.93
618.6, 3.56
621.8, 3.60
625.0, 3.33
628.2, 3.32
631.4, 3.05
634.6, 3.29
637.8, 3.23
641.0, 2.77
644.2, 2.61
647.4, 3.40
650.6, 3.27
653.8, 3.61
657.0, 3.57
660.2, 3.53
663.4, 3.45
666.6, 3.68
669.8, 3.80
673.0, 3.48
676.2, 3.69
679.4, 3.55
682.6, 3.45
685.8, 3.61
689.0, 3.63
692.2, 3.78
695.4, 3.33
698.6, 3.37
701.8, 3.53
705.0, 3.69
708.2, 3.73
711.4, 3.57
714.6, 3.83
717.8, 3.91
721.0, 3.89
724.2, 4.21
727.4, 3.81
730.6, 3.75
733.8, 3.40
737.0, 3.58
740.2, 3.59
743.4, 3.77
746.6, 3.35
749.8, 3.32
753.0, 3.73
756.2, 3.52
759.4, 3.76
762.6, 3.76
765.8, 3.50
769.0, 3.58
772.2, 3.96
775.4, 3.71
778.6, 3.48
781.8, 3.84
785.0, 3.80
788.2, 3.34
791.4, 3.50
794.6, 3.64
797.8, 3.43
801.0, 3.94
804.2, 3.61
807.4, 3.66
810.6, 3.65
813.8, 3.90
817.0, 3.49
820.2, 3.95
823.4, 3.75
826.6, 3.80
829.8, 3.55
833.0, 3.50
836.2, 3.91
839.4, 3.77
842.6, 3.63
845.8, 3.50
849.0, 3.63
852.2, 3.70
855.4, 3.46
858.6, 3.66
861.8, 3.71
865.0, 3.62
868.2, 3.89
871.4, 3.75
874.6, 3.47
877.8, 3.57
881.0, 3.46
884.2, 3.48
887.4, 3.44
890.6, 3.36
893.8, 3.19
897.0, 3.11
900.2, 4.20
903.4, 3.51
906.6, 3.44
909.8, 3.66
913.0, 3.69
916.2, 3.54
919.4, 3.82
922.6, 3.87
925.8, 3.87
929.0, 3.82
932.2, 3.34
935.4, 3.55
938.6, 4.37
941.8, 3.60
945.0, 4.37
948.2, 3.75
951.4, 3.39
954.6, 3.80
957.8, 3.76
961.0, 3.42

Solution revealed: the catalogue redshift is 0.24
